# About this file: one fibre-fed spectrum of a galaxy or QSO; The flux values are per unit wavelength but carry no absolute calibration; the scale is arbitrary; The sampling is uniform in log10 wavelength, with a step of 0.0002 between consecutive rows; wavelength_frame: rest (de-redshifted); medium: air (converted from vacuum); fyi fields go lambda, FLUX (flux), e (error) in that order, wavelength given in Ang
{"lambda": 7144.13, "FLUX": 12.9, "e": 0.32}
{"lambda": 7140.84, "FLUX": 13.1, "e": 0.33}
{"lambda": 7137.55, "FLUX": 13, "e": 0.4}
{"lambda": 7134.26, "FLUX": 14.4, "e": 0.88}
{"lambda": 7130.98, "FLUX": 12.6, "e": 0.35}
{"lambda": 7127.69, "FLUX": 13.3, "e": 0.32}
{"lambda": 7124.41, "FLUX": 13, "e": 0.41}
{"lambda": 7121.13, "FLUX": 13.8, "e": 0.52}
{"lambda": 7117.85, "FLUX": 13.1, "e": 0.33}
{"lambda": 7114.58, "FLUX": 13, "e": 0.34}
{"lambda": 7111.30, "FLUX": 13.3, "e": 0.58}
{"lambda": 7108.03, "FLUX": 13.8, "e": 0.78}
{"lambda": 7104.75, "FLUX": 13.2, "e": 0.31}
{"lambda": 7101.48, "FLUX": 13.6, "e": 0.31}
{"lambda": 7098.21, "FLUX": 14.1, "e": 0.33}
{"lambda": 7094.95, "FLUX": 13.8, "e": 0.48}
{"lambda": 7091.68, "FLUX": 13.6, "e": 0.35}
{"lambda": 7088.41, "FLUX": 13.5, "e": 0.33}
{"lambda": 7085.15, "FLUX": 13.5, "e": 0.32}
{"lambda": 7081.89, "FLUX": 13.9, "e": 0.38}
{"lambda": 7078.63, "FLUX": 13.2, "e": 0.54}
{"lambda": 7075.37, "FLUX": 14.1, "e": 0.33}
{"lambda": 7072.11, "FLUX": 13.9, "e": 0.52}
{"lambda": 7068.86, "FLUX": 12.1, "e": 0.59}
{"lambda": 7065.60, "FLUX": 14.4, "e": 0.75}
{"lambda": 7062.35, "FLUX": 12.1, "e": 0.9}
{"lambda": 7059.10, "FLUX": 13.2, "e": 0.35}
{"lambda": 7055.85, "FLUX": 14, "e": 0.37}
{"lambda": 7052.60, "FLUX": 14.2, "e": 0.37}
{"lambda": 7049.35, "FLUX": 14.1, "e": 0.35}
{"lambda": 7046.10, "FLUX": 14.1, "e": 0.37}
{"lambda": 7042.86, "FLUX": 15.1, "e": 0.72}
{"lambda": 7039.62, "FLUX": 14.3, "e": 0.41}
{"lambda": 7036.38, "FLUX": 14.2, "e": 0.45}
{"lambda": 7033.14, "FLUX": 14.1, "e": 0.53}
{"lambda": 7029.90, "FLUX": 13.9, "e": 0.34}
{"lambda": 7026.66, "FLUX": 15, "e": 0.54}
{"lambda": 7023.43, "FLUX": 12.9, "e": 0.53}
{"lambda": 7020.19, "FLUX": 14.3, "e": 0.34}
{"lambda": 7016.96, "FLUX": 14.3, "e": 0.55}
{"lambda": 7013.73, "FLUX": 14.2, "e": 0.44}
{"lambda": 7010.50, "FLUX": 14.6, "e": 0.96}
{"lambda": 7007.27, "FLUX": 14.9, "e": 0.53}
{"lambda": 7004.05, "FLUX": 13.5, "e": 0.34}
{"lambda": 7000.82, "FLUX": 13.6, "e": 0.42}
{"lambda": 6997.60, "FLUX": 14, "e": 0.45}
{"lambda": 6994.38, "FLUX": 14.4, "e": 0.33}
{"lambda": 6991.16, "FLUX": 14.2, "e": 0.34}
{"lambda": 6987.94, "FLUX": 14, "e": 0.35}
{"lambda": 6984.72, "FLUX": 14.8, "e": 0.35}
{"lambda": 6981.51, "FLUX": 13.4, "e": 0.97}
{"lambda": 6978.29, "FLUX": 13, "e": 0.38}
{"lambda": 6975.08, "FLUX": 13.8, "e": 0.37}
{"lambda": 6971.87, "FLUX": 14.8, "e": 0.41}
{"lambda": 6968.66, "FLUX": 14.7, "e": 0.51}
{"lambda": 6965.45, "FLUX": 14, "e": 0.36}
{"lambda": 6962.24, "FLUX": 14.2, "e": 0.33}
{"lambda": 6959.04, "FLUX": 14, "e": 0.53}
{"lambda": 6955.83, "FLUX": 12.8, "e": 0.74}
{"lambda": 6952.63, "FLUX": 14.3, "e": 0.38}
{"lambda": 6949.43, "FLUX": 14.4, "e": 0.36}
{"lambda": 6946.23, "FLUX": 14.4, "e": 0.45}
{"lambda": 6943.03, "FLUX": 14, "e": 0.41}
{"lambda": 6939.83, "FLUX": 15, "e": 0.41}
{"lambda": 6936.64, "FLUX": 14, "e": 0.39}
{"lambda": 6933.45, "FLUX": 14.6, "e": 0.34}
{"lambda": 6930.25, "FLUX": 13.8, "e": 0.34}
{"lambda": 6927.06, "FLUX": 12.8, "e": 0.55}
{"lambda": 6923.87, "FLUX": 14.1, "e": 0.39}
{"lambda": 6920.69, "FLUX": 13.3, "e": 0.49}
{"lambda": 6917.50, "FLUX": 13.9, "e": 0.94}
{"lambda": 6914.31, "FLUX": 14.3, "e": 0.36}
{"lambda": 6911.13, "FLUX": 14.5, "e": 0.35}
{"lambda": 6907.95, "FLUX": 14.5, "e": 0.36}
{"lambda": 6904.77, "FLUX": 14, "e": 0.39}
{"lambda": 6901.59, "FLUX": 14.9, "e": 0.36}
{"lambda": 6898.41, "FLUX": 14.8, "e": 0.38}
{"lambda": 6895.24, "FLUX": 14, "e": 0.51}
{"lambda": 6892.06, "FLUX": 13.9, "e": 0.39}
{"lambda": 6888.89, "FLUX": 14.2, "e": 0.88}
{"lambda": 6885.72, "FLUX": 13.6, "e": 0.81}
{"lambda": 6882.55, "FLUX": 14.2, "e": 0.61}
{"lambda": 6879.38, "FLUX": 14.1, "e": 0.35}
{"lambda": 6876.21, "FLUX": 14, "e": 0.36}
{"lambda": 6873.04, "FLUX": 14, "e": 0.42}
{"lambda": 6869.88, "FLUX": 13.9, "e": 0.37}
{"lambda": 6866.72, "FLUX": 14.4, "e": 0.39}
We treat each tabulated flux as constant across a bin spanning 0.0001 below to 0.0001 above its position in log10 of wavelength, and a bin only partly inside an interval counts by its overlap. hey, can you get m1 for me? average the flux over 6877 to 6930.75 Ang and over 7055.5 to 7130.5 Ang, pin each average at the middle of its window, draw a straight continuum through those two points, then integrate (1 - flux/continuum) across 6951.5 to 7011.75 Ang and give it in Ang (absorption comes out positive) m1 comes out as -1.1 Ang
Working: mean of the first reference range 14.1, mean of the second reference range 13.4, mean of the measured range 14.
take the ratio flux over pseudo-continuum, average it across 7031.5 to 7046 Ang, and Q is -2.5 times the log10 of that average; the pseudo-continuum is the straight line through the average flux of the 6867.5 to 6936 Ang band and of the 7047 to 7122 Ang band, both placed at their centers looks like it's -0.06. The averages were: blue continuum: 14.1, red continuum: 13.5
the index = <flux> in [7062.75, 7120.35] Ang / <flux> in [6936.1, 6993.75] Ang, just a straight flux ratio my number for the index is 1.0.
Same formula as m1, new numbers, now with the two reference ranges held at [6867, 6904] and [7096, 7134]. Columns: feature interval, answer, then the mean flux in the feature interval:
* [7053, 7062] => 0.1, 13.5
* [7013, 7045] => -1.3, 14.2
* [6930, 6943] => -0.4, 14.4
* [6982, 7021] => -1.2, 14.2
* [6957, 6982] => -0.2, 14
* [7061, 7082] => 0.3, 13.4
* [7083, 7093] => -0.1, 13.6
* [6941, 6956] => -0.2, 14.1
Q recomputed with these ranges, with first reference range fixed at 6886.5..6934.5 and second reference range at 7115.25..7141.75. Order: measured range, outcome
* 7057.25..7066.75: 0.03 mag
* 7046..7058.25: -0.04 mag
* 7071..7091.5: -0.02 mag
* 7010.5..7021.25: -0.05 mag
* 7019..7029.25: -0.03 mag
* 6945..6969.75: -0.01 mag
